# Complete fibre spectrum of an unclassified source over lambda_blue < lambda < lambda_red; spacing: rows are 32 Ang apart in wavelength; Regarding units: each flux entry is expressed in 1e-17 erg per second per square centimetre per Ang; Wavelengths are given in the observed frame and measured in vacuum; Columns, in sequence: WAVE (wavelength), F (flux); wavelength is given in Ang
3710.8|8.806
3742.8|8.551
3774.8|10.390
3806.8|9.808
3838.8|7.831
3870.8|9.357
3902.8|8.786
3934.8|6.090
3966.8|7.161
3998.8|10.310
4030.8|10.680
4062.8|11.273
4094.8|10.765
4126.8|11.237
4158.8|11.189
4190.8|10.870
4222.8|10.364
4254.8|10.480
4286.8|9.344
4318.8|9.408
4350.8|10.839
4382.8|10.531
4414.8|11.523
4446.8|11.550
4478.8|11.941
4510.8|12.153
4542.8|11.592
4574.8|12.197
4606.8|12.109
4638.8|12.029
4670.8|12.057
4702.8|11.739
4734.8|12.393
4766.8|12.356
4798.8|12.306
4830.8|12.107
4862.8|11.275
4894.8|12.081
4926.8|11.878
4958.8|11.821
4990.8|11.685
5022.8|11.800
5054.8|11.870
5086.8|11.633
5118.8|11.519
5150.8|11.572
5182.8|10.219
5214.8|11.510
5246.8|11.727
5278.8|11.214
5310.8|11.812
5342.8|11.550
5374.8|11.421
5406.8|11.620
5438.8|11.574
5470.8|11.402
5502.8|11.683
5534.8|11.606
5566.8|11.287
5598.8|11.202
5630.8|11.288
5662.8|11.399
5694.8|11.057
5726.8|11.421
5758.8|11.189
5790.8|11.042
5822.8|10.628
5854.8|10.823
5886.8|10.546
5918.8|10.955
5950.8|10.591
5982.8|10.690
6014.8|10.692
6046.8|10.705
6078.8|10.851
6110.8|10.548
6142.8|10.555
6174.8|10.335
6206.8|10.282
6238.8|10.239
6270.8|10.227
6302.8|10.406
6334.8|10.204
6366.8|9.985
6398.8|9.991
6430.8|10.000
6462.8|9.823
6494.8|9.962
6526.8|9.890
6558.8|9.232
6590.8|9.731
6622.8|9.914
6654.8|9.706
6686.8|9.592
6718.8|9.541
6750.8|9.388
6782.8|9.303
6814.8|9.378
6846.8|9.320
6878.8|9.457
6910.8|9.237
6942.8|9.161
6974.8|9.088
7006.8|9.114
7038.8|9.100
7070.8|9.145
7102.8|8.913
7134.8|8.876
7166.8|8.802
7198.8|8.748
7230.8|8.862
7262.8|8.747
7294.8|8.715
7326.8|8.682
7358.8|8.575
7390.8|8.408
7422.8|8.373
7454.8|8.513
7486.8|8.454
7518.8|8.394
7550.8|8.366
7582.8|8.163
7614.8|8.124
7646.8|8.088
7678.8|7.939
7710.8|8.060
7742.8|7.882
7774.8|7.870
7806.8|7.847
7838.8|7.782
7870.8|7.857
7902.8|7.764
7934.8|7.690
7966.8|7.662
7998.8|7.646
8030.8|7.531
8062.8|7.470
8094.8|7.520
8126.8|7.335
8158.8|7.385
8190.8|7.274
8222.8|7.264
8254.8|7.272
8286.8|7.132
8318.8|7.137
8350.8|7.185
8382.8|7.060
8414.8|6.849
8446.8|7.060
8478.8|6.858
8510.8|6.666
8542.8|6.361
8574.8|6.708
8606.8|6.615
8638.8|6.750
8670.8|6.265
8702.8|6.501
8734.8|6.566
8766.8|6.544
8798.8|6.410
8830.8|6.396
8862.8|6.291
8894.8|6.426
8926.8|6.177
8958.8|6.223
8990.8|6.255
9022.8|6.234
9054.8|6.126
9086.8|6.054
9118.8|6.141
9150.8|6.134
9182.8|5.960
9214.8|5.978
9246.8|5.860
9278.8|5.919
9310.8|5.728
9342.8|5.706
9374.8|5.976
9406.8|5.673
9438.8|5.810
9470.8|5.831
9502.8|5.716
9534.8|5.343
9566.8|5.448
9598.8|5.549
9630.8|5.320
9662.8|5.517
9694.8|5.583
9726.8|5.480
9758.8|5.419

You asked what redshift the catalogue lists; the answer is 0.000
